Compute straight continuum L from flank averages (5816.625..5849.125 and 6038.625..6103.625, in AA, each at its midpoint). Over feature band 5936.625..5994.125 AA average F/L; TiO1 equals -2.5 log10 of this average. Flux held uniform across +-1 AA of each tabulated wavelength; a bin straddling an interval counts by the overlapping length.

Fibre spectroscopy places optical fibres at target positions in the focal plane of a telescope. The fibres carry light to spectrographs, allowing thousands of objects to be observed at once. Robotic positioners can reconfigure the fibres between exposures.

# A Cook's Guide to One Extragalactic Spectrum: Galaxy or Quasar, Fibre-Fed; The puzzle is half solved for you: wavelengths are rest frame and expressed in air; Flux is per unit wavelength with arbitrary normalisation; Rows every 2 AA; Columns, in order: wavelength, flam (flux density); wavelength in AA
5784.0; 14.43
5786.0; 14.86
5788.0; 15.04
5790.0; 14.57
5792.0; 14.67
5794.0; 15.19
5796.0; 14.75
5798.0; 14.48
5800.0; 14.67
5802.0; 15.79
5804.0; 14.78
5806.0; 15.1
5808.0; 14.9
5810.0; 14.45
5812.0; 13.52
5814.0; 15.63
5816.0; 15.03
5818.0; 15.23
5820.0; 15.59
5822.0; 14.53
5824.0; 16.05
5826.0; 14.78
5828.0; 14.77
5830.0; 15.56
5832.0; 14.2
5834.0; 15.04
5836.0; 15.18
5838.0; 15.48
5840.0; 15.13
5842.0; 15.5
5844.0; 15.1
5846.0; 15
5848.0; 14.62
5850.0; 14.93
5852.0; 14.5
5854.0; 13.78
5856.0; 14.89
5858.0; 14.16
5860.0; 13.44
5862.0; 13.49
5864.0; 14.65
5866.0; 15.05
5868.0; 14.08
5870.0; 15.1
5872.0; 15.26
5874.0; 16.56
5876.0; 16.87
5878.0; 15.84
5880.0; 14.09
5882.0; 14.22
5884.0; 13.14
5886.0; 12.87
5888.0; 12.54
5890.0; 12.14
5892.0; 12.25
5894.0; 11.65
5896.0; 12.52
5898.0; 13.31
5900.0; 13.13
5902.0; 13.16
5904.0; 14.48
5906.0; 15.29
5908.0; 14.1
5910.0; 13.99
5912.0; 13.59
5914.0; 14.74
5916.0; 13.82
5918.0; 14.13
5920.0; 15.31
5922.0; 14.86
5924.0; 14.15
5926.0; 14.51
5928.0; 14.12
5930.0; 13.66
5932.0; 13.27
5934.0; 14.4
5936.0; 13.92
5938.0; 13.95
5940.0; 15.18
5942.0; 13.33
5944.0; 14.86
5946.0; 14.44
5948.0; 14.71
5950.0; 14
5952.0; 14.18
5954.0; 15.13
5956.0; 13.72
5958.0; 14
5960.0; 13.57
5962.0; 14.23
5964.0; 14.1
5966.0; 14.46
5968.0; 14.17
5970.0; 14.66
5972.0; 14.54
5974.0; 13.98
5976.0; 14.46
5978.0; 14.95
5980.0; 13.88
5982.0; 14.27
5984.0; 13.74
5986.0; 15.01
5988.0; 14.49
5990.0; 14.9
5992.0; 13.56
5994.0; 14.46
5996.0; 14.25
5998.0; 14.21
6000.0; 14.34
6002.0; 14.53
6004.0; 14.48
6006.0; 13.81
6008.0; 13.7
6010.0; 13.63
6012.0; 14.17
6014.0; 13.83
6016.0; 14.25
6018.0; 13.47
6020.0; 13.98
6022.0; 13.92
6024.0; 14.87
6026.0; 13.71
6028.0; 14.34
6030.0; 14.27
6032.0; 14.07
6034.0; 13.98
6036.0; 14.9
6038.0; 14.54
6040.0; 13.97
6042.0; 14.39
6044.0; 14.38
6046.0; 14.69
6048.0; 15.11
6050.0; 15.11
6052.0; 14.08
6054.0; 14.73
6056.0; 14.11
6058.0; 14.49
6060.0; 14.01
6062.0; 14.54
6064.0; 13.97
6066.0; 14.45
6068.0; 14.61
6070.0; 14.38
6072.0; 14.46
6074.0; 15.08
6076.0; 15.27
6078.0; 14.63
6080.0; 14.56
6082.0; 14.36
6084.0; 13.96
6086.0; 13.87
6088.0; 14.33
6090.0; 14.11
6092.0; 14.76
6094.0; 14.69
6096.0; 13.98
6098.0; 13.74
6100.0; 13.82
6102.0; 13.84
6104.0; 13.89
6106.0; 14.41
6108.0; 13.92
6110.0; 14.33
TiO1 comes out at 0.03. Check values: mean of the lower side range 15.1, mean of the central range 14.3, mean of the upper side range 14.4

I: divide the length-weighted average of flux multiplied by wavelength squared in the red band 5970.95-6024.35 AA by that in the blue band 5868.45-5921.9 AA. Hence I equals 1.05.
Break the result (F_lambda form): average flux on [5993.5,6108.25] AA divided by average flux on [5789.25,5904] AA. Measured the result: 0.98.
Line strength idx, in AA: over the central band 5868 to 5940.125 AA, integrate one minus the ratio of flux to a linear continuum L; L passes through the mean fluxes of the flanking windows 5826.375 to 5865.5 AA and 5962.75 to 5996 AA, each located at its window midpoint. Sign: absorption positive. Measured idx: 2.5 AA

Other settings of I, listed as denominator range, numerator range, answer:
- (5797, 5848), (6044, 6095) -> 1.05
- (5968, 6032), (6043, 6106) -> 1.04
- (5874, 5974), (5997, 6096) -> 1.06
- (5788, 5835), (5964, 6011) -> 1.02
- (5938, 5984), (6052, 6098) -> 1.05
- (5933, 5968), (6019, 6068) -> 1.04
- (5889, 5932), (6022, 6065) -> 1.09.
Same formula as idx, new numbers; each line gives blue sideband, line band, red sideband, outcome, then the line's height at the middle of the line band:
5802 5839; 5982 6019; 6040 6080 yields 1.25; 14.7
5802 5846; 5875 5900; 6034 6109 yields 2.41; 14.9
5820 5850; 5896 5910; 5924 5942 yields 0.55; 14.4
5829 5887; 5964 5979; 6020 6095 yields 0.13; 14.6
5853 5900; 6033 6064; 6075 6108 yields -0.56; 14.2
